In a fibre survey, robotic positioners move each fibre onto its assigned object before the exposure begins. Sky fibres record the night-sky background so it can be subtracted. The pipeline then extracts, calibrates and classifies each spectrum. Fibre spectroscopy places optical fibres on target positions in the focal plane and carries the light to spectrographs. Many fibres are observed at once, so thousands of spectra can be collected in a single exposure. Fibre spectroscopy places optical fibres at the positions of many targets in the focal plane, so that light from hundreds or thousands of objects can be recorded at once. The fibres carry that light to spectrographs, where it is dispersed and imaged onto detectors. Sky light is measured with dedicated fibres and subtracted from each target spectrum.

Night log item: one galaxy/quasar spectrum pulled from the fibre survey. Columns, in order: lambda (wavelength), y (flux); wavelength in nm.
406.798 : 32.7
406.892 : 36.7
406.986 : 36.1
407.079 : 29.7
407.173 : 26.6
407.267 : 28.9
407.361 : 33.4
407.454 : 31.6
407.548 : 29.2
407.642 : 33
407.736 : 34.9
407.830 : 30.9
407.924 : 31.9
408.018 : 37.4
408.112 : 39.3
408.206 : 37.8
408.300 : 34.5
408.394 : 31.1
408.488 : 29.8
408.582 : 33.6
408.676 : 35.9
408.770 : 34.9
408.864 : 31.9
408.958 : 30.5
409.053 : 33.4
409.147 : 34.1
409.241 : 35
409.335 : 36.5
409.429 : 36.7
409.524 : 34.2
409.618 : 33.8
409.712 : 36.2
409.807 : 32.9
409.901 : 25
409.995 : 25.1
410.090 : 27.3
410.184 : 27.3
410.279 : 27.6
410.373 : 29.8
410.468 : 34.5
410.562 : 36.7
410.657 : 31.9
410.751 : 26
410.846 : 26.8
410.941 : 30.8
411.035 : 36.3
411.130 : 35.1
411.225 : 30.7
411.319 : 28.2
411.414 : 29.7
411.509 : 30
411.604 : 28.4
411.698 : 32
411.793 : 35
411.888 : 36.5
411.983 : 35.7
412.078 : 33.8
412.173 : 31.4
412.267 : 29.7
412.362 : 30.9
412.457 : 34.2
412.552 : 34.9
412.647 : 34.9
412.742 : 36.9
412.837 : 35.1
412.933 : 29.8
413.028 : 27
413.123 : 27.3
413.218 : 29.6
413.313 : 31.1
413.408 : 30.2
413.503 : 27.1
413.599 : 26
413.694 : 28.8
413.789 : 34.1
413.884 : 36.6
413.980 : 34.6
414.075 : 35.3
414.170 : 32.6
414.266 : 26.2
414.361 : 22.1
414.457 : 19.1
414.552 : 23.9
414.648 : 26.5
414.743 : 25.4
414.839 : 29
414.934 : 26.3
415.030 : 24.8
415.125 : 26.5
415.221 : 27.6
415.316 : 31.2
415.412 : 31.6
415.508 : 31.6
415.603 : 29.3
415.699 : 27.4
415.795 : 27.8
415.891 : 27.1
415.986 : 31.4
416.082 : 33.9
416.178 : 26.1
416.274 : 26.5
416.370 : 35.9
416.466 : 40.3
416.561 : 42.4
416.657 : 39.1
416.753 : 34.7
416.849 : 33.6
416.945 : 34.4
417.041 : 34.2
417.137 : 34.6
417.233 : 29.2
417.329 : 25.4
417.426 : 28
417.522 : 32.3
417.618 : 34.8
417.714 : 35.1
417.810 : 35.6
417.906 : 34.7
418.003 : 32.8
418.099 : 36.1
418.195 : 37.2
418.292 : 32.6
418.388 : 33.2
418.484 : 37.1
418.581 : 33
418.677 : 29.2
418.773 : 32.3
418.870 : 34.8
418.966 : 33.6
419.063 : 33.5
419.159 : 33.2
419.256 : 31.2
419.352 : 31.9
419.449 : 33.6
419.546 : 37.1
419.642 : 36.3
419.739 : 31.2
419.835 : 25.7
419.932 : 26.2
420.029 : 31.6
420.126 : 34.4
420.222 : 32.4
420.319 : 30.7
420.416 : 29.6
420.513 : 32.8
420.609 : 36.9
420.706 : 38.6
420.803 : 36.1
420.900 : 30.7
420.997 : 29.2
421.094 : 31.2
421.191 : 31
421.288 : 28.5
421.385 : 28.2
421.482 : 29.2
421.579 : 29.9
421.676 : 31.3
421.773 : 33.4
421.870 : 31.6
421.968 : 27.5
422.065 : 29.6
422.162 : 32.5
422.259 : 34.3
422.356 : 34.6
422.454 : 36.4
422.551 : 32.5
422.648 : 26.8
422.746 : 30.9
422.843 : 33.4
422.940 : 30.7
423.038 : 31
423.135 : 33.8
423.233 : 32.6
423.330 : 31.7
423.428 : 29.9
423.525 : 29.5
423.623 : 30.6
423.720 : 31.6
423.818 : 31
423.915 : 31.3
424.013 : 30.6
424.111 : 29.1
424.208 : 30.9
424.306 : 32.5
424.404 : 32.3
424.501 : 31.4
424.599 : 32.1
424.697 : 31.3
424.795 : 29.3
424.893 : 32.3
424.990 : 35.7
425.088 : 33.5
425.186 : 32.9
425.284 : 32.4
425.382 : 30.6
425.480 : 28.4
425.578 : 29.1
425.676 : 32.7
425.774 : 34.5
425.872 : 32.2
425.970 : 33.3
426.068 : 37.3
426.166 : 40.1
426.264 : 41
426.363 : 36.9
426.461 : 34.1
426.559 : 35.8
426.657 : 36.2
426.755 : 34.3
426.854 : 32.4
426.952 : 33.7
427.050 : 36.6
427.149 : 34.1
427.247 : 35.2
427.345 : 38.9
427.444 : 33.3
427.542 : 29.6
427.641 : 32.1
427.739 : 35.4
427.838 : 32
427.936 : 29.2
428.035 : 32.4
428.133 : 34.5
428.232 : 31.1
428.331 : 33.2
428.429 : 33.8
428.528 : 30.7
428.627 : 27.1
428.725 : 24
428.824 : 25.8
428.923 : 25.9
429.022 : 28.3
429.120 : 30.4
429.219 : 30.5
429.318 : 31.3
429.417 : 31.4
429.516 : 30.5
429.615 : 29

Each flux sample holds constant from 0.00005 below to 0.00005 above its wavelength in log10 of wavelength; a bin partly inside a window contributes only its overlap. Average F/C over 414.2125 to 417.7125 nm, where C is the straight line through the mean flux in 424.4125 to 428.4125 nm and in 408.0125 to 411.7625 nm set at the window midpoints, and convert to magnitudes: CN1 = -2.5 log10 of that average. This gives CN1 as 0.09 mag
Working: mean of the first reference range 32.2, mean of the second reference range 33.5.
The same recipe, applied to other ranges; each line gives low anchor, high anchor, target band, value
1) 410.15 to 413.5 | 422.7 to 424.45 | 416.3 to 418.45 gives -0.10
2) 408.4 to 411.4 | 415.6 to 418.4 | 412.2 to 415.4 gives 0.10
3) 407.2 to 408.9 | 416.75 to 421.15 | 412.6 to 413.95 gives 0.07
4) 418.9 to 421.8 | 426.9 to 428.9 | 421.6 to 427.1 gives -0.02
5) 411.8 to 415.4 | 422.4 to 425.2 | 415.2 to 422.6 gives -0.05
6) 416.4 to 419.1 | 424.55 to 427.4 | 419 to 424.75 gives 0.08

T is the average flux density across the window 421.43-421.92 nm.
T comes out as 31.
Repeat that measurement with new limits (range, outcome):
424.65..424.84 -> 30.3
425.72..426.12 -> 34.4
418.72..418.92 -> 33.5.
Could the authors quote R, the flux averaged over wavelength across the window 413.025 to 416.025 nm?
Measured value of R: 28.6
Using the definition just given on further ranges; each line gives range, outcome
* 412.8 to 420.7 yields 31.4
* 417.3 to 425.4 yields 32.1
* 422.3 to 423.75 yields 31.7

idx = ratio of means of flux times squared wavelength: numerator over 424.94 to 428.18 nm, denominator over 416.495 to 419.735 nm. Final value 1.0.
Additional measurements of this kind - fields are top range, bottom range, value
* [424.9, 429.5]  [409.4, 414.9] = 1.14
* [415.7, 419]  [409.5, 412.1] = 1.09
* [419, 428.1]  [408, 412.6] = 1.07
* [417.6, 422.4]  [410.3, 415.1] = 1.10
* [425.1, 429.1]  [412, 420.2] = 1.10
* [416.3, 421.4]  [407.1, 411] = 1.08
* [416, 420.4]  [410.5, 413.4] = 1.07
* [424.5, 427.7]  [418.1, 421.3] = 1.06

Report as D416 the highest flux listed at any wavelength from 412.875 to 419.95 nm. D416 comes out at 42.4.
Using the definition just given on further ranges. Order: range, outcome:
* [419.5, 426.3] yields 41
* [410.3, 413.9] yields 36.9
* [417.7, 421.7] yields 38.6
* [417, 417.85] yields 35.6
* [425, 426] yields 34.5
